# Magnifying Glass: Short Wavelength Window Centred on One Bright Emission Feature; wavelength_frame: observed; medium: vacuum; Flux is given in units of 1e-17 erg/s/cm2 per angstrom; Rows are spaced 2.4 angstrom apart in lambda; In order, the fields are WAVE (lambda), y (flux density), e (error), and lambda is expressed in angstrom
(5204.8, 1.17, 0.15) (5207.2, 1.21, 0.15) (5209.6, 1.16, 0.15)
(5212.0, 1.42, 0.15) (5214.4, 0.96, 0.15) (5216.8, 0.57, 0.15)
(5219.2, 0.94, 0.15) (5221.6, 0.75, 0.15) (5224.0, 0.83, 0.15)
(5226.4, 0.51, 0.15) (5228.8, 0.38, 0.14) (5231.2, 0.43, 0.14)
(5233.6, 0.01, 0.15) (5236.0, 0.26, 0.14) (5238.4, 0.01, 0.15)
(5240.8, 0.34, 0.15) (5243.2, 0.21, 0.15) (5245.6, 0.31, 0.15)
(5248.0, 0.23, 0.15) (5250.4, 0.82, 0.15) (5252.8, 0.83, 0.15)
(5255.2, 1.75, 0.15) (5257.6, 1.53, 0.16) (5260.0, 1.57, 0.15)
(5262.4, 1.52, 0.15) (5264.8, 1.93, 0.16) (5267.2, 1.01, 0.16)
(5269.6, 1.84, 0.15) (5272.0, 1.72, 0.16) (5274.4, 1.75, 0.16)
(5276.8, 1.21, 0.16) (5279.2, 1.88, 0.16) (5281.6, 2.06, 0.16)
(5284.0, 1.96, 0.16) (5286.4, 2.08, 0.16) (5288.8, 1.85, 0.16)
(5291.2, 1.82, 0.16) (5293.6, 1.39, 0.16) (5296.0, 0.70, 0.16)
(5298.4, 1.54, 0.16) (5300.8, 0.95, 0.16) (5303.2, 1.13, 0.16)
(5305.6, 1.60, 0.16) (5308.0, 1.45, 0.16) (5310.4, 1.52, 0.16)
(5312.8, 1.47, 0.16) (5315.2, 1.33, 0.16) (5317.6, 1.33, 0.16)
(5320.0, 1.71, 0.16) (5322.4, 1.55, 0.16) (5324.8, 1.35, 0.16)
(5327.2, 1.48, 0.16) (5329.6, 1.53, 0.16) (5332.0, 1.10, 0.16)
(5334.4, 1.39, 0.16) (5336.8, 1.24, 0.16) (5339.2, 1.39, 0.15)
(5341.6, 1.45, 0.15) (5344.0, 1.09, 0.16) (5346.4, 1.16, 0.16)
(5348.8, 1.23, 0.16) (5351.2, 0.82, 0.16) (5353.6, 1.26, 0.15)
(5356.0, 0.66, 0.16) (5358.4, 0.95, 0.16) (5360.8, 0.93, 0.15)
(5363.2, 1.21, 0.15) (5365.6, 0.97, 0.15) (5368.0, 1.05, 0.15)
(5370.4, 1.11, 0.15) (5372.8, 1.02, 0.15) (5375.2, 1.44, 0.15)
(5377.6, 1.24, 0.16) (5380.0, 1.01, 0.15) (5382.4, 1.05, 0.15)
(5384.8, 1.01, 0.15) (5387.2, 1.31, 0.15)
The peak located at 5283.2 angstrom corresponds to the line C IV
